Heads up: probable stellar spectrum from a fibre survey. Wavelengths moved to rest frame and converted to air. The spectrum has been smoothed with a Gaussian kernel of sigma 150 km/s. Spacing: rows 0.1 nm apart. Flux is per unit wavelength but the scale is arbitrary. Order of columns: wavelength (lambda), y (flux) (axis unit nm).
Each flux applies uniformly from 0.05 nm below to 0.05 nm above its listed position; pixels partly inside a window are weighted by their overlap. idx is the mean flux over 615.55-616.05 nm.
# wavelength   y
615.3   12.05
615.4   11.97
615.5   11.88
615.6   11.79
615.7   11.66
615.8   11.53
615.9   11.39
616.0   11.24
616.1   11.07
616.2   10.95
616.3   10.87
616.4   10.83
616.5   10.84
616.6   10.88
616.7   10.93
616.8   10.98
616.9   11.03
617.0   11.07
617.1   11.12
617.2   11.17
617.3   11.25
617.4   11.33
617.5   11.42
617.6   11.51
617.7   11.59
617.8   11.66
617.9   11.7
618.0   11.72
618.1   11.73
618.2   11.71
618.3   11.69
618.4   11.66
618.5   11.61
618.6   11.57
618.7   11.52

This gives 11.5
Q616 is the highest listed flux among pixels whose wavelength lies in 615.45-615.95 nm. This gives 11.88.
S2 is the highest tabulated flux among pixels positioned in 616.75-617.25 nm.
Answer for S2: 11.17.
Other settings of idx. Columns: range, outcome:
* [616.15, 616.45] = 10.9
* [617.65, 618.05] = 11.7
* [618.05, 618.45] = 11.7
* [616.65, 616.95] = 11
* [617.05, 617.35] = 11.2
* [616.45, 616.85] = 10.9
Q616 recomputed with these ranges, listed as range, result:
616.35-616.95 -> 11.03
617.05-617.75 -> 11.59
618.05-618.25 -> 11.73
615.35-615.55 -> 11.97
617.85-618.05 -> 11.72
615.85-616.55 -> 11.39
